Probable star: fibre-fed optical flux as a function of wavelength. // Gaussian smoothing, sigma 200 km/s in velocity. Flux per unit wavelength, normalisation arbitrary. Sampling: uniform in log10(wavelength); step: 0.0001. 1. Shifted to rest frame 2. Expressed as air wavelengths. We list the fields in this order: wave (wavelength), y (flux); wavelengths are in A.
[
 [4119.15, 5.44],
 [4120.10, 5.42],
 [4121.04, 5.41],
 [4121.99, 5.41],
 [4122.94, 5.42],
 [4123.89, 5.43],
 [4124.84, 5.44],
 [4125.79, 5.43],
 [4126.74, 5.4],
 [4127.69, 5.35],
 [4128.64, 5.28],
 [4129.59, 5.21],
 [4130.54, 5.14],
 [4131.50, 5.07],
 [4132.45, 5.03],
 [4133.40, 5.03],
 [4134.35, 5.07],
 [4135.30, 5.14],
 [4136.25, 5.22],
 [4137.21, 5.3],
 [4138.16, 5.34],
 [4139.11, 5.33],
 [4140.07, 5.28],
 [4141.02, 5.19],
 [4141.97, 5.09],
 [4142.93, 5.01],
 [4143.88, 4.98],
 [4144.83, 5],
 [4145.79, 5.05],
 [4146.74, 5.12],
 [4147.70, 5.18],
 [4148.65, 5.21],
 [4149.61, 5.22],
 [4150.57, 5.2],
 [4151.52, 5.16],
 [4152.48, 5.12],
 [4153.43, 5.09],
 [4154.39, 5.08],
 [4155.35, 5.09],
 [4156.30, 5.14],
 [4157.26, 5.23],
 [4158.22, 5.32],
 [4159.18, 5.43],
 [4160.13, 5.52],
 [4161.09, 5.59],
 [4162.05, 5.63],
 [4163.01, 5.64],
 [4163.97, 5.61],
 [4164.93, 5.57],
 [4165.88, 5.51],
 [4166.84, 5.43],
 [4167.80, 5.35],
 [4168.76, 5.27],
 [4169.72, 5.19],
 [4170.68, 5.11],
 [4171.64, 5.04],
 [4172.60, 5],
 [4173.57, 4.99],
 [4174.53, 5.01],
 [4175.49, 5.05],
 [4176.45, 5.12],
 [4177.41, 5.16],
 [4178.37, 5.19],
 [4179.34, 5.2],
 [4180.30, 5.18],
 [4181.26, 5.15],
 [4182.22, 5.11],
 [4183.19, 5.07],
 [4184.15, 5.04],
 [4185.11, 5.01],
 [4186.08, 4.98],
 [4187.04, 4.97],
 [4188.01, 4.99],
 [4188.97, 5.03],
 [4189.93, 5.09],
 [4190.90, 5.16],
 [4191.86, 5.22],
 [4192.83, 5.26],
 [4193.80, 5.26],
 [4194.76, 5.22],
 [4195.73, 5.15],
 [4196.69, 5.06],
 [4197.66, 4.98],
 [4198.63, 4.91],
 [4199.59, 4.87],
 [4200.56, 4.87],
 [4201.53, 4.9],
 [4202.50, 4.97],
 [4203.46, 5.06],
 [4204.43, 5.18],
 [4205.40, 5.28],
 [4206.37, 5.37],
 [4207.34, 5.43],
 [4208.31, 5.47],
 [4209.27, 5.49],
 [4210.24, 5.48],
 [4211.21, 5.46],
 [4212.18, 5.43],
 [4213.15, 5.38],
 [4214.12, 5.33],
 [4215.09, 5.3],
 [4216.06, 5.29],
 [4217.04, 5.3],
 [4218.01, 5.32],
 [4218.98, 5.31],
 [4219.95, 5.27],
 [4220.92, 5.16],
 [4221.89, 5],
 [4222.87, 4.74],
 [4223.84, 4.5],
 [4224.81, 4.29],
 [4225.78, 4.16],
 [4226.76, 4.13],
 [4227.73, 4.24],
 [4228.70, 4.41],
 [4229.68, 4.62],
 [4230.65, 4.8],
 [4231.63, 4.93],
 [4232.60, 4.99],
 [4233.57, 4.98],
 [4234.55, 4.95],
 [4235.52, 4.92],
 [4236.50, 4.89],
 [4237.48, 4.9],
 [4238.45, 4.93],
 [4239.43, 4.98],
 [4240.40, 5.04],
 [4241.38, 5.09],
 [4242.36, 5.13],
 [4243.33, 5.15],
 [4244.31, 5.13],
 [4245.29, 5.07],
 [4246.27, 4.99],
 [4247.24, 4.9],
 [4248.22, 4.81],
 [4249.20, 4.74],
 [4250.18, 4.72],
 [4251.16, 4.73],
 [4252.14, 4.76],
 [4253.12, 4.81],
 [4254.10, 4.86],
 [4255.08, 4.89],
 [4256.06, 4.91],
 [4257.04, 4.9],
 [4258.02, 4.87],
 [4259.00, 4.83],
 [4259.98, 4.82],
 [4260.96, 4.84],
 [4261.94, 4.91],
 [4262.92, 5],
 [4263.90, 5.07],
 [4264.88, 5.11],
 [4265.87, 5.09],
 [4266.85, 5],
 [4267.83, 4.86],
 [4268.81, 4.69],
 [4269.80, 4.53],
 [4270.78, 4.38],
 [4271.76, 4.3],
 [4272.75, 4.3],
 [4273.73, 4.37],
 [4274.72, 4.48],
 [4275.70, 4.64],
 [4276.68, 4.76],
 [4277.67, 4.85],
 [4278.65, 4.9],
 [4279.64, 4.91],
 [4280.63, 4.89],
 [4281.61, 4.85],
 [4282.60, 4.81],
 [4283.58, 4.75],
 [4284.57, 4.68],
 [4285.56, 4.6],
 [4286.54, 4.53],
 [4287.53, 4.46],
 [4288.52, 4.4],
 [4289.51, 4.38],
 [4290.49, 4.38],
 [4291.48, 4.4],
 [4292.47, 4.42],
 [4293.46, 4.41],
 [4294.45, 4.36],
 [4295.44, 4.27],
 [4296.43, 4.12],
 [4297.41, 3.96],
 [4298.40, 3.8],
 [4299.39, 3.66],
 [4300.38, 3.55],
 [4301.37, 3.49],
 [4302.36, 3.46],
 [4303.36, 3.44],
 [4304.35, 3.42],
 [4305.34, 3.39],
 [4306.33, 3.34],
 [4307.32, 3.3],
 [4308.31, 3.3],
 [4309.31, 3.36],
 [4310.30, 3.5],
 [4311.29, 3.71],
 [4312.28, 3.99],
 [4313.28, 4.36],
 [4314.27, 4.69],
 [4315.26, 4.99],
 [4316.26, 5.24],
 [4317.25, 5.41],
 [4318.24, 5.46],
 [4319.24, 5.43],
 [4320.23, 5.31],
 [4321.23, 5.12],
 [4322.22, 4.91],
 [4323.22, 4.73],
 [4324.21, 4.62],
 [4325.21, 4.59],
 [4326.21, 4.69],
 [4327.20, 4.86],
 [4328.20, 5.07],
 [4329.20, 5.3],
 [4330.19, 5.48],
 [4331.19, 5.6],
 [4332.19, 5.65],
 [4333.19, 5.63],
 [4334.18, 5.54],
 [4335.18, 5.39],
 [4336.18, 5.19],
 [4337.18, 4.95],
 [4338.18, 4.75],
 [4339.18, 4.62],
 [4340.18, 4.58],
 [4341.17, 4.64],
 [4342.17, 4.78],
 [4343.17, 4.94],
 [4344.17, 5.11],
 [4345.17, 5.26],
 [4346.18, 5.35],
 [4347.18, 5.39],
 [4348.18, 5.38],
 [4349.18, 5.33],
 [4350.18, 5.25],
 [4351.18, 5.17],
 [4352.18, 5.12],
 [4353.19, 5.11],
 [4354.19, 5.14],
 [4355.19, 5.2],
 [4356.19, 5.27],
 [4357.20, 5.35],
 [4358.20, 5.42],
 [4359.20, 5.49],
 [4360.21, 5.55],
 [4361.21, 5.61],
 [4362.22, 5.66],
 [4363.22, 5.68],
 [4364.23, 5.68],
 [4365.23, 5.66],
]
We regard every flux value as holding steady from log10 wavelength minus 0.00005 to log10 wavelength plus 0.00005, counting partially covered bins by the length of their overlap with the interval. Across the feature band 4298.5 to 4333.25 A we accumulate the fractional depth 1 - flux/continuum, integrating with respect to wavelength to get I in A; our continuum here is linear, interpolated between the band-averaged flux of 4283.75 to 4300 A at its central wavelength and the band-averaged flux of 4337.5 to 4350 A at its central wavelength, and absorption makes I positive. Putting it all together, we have 1.61 A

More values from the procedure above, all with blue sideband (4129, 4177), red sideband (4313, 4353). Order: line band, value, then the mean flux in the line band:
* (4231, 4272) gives 2.1 A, 4.89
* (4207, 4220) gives -0.5 A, 5.38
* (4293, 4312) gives 5.4 A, 3.68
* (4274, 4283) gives 0.6 A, 4.78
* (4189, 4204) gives 0.4 A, 5.06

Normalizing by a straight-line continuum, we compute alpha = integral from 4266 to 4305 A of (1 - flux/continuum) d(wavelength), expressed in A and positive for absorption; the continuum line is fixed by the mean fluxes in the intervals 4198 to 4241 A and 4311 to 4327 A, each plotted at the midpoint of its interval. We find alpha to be 4.2 A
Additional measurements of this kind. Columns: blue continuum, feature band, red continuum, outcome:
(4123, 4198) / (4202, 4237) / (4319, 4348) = 0.9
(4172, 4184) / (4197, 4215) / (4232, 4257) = -0.7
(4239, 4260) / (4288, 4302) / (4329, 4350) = 2.6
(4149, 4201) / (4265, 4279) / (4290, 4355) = 0.5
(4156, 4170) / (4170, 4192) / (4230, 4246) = 1.0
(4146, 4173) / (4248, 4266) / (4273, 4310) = -1.6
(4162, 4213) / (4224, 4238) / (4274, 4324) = 0.6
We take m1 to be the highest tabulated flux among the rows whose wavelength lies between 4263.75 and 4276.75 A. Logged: 5.11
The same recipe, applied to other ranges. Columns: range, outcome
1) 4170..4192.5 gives 5.22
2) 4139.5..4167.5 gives 5.64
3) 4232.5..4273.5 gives 5.15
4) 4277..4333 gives 5.65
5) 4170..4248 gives 5.49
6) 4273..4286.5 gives 4.91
